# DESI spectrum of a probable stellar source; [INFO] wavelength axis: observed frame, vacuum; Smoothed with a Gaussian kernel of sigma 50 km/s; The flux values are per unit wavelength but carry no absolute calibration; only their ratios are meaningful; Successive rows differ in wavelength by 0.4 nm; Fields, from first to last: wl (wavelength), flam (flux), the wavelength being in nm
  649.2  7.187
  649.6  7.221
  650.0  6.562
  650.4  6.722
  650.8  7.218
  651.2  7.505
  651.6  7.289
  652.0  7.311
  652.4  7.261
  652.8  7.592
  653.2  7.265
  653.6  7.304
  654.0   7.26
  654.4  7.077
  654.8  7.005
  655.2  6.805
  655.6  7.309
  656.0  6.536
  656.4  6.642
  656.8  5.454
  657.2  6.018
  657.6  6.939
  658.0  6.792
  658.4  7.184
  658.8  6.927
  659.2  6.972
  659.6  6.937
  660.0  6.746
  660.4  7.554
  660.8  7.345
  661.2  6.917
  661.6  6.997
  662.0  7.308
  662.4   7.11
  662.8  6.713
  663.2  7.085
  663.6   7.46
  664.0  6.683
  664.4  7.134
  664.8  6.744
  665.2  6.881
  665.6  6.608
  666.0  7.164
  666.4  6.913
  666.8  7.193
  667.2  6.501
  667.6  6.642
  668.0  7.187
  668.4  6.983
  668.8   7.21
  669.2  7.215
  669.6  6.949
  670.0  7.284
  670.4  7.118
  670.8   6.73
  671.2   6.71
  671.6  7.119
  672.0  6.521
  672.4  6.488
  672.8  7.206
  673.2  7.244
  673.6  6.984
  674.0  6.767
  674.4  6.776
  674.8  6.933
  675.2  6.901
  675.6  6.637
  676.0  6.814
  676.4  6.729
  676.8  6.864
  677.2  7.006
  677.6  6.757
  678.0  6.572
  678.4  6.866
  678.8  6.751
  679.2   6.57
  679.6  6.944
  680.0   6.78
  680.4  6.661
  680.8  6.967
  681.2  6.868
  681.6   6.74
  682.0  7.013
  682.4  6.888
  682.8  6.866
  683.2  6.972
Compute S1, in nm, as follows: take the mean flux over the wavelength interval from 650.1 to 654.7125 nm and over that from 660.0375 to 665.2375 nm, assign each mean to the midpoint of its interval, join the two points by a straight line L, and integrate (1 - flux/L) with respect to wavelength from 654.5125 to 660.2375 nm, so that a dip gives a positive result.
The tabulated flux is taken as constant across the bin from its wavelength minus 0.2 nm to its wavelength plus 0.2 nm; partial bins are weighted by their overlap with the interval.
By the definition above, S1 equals 0.33 nm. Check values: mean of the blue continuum 7.23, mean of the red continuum 7.07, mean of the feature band 6.74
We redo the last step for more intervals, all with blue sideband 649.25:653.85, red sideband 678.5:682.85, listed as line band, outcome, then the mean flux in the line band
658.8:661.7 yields 0.013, 7.06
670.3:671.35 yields 0.018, 6.83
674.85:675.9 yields 0.014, 6.8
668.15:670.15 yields -0.044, 7.13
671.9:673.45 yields 0.008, 6.89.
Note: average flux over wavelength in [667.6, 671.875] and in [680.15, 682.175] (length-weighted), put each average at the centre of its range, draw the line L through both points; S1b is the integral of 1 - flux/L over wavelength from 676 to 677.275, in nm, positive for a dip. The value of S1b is 0.01 nm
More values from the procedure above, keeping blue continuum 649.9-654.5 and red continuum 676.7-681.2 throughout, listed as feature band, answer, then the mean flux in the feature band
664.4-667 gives 0.026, 6.93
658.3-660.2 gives 0.044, 6.94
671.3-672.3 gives 0.019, 6.78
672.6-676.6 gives -0.020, 6.9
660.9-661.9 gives 0.006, 7.03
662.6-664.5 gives 0.007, 7.01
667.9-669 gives -0.025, 7.12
